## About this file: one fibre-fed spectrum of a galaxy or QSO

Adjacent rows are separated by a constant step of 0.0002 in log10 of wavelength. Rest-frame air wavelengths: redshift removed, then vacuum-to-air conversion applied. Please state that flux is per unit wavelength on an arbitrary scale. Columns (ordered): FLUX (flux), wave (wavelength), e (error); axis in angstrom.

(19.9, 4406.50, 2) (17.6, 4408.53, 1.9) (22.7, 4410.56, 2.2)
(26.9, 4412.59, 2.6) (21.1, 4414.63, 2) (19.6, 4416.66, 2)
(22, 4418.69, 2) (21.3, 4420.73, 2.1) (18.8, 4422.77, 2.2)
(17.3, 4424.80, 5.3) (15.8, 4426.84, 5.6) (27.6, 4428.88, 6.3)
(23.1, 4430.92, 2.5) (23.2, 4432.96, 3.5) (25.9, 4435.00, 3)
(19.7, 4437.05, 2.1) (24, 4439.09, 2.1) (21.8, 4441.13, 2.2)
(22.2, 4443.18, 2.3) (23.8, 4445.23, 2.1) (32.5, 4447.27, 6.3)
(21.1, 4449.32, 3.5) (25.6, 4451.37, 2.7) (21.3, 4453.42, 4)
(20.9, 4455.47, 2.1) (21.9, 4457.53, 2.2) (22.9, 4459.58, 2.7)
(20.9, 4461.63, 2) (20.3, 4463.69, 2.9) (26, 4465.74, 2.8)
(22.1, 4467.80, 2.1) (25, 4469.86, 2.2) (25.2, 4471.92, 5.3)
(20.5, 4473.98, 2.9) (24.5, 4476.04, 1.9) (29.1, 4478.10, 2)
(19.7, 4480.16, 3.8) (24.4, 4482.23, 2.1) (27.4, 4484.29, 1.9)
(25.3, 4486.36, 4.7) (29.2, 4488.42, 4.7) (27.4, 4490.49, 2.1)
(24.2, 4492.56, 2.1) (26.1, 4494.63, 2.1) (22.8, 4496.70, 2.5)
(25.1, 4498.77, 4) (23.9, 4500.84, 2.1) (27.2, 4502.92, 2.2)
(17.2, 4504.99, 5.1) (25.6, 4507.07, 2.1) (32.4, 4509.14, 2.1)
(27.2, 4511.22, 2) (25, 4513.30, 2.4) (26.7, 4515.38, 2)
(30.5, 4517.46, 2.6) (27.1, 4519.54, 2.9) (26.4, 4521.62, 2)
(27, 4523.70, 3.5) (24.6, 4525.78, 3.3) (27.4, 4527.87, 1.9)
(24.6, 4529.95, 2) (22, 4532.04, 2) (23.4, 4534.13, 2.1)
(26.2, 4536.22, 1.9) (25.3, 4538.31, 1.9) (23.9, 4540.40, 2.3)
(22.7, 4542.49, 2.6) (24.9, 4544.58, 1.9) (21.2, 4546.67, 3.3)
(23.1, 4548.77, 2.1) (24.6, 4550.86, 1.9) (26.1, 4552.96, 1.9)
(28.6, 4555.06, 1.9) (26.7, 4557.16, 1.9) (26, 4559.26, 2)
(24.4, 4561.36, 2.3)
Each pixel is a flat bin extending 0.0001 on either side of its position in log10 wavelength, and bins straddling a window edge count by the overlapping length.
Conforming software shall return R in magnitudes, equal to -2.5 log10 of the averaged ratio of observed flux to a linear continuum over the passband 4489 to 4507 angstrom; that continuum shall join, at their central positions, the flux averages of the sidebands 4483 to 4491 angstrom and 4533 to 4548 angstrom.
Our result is 0.091 mag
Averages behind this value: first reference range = 27.2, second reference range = 23.9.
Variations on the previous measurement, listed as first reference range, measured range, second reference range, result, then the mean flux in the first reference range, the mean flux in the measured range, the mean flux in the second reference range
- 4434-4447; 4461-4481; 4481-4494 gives 0.08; 23.5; 23.4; 26.2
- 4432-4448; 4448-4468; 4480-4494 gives 0.10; 24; 22.5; 25.7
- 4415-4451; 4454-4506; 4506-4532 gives 0.04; 22.4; 24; 26.8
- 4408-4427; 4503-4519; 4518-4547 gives -0.10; 20.6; 26.4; 25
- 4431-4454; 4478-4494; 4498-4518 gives -0.02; 23.8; 25.7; 26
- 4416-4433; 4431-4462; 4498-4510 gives -0.06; 20.9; 23.2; 25.1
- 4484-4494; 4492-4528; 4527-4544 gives -0.01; 26.6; 25.9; 24.4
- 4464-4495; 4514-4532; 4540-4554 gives -0.10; 24.9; 26.5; 23.8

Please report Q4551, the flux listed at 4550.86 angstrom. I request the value 24.6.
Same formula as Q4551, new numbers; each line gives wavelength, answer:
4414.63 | 21.1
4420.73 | 21.3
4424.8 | 17.3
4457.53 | 21.9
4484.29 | 27.4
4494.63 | 26.1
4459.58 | 22.9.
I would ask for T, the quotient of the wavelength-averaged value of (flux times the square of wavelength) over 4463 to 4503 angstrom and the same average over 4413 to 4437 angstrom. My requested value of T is 1.2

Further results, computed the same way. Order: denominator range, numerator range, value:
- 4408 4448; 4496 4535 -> 1.19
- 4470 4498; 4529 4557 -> 1.00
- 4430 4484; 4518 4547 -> 1.10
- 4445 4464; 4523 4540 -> 1.11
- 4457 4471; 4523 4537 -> 1.13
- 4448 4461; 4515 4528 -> 1.24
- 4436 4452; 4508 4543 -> 1.14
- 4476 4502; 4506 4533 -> 1.07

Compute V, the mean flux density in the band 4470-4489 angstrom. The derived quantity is 24.9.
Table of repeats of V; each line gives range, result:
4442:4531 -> 24.9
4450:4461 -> 22.4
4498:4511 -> 25.4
